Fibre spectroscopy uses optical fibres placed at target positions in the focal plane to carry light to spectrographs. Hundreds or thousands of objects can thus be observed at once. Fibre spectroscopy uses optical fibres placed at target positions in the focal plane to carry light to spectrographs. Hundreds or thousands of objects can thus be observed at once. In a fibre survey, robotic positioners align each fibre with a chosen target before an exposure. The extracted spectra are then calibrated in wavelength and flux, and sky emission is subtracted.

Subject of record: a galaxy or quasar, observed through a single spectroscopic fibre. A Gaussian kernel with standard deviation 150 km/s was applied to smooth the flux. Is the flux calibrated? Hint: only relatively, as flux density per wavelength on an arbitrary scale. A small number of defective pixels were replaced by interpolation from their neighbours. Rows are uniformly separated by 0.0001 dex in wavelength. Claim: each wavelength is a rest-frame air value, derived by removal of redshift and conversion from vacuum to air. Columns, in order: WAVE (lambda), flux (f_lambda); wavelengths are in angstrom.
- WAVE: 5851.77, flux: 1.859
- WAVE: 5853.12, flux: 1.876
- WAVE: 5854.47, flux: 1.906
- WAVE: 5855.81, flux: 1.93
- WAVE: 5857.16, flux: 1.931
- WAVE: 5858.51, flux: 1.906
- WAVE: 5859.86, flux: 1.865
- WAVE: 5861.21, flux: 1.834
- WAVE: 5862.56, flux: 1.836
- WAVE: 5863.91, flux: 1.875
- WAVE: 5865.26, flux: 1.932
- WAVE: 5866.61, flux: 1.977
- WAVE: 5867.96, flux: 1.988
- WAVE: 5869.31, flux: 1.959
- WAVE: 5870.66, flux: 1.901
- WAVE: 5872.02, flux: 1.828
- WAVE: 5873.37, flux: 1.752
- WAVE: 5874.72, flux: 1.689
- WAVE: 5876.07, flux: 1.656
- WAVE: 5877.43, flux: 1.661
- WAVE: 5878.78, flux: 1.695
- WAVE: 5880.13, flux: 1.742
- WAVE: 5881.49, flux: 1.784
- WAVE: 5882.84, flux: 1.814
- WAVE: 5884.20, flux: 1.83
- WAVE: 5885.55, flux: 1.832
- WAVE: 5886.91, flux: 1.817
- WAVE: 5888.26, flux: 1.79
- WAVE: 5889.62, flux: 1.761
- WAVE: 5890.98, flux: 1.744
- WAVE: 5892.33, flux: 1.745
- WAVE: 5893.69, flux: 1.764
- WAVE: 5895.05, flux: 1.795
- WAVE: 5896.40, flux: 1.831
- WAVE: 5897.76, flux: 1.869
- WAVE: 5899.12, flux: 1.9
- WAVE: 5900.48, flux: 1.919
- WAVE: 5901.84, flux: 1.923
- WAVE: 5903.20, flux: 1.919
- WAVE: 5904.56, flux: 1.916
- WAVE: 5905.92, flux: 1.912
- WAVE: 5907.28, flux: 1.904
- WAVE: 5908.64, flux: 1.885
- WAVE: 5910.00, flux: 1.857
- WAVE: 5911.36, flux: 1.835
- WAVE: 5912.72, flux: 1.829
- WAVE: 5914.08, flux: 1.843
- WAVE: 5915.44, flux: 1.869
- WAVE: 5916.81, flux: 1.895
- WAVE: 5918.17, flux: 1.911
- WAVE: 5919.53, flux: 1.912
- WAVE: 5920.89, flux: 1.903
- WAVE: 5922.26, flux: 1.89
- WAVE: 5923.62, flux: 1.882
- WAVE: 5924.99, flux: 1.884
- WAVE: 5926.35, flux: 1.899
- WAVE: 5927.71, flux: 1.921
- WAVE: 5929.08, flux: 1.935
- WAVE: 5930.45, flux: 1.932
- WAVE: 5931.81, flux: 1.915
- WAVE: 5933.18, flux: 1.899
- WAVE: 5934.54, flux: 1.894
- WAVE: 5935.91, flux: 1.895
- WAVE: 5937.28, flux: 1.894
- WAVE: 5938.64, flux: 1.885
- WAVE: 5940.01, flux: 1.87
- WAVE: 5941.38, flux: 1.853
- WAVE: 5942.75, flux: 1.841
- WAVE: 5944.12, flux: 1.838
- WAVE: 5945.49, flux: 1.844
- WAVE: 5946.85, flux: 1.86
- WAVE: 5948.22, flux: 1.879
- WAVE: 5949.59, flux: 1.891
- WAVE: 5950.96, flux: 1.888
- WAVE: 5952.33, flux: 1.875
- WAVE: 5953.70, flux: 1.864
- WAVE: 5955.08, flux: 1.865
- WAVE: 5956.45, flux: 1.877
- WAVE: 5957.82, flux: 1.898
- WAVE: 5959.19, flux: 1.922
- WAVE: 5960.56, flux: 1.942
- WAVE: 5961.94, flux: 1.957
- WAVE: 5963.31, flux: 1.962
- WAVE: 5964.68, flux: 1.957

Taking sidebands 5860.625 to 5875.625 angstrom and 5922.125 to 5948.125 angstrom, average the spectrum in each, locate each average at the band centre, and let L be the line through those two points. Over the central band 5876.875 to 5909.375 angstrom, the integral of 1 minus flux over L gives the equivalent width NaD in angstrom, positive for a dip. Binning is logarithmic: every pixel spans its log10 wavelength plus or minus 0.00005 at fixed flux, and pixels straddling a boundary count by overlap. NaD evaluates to 0.9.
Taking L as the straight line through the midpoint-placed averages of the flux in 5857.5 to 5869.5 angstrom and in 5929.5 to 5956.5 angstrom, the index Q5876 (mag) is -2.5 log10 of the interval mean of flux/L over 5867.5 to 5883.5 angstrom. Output 0.07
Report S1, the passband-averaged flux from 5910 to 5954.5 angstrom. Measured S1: 1.88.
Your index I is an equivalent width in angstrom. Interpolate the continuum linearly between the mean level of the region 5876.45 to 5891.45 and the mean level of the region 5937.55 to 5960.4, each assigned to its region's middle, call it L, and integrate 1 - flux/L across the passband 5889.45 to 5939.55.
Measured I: -1.6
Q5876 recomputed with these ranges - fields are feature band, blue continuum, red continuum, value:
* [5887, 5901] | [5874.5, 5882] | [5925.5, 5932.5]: -0.02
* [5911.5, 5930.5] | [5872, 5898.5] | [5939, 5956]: -0.04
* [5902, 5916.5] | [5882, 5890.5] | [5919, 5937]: -0.01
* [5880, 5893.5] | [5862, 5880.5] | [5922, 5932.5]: 0.04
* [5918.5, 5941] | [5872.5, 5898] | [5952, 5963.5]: -0.03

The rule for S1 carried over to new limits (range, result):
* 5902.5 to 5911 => 1.9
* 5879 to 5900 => 1.8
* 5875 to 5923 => 1.83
